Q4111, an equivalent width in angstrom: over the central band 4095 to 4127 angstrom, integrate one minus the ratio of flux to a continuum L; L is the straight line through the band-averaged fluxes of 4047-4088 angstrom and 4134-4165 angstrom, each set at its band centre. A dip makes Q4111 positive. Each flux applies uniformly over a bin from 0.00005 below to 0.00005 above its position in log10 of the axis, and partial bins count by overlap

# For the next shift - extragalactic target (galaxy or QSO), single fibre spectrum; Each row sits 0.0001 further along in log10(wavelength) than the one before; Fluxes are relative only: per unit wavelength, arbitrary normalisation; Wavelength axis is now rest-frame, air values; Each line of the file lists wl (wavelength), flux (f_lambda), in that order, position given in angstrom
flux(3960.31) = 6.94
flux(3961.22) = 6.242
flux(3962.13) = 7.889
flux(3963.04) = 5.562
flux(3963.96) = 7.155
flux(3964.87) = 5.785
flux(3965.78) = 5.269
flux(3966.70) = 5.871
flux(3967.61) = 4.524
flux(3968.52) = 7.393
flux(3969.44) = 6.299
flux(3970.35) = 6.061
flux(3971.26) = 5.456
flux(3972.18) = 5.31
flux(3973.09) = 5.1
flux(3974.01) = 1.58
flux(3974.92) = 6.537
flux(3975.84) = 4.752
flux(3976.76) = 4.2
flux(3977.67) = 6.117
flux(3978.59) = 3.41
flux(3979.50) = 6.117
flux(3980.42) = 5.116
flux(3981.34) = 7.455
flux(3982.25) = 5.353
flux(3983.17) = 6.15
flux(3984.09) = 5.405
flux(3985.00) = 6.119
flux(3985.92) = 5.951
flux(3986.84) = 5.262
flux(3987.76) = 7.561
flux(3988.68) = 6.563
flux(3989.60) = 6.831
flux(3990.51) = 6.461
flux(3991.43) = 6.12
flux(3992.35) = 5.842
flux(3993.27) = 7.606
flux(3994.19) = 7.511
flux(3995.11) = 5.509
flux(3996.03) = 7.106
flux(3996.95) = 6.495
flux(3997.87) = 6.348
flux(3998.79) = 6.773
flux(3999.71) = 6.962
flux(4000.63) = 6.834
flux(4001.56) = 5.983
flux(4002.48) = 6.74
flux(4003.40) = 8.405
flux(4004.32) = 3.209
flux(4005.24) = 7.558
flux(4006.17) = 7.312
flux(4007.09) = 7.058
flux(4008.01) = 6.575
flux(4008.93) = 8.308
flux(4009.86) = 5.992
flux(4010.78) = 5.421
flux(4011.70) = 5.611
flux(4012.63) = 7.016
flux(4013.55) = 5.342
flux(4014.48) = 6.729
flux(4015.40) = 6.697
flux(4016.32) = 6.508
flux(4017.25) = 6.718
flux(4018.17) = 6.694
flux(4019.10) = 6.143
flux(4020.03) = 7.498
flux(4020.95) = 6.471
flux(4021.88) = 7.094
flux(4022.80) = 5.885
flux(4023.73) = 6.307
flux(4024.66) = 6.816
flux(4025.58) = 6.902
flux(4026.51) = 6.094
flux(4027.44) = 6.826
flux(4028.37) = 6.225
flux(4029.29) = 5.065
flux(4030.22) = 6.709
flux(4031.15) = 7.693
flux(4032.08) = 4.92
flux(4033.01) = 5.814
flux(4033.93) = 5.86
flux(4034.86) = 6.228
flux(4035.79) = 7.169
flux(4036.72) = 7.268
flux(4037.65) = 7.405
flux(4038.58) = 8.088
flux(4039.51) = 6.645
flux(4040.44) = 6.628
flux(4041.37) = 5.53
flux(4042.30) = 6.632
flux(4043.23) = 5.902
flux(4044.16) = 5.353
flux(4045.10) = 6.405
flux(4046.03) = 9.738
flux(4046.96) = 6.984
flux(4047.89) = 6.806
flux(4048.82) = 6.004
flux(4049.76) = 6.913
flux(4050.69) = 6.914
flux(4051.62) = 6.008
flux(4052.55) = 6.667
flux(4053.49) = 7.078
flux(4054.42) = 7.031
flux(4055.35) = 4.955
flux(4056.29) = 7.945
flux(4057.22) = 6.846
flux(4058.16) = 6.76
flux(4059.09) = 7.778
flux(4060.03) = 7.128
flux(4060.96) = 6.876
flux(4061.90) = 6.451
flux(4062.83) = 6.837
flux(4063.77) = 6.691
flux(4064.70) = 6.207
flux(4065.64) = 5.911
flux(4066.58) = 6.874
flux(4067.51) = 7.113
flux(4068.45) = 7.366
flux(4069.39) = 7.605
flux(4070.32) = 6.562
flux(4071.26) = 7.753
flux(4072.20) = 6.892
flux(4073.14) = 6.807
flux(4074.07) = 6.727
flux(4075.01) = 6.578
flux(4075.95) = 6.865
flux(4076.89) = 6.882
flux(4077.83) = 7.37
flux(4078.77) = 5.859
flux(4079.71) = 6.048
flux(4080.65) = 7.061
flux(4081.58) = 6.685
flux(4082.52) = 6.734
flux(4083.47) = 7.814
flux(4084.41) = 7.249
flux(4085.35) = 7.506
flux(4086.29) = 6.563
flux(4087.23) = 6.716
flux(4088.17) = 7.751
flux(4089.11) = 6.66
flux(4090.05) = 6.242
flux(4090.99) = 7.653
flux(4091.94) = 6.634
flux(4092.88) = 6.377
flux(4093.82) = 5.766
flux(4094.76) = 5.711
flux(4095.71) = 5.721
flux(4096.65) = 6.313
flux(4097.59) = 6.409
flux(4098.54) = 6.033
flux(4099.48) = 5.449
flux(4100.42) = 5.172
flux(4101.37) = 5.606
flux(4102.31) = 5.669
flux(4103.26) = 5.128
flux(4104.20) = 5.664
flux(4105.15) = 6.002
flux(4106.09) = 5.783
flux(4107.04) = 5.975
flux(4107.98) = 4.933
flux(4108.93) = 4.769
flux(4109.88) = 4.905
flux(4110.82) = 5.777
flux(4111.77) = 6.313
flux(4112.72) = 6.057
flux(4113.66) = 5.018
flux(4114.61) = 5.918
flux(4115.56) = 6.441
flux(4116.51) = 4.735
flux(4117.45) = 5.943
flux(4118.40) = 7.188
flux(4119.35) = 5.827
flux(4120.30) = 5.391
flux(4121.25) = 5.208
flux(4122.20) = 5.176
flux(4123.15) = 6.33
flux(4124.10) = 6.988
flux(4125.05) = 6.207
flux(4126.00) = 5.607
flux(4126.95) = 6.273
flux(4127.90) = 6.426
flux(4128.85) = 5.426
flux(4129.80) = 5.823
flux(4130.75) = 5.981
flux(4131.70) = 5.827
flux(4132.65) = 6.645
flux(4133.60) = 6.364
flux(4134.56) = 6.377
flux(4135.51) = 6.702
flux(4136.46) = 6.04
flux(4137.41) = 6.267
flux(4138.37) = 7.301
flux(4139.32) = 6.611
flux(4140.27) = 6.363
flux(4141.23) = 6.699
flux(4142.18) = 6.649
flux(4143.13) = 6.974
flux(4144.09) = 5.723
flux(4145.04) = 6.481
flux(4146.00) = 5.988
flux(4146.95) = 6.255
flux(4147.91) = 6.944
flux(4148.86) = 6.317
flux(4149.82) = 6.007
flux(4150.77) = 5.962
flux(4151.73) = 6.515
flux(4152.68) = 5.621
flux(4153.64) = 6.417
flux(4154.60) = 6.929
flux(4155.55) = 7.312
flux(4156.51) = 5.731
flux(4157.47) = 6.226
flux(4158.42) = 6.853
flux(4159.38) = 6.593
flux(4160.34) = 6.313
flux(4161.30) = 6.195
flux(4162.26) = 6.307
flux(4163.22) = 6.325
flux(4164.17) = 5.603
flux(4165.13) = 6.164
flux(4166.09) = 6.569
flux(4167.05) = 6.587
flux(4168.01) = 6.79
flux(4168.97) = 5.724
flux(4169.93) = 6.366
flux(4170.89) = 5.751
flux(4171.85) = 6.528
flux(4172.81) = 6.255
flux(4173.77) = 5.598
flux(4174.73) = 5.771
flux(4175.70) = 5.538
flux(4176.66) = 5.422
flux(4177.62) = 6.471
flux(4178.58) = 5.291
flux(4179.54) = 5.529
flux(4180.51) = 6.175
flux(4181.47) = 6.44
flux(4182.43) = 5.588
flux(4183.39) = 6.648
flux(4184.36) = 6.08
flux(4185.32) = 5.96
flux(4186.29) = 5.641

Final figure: 4.1 angstrom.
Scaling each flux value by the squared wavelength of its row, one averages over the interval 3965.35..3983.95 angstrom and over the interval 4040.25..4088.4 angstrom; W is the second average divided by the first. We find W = 1.32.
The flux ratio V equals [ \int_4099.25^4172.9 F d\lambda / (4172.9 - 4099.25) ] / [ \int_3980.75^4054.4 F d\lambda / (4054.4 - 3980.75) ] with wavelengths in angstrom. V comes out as 0.93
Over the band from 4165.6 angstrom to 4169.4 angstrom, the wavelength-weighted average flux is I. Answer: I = 6.42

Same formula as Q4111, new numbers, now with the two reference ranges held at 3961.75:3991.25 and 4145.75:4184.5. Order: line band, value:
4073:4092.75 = -2.8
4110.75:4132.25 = 0.6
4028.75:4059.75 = -3.9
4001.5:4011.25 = -1.3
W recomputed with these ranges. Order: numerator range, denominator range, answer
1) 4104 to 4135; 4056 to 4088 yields 0.87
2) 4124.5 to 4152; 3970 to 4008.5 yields 1.12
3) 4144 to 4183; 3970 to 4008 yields 1.11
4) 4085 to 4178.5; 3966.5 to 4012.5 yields 1.08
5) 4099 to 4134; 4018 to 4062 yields 0.90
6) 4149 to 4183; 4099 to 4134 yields 1.09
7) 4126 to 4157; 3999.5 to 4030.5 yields 1.03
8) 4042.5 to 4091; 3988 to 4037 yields 1.08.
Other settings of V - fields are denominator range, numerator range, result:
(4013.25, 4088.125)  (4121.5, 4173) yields 0.94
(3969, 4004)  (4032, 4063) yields 1.11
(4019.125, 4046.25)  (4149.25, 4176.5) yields 0.95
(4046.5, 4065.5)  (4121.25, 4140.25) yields 0.92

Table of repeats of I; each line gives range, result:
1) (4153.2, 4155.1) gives 6.7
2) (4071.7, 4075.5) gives 6.76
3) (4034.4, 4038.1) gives 7.01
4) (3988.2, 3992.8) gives 6.37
